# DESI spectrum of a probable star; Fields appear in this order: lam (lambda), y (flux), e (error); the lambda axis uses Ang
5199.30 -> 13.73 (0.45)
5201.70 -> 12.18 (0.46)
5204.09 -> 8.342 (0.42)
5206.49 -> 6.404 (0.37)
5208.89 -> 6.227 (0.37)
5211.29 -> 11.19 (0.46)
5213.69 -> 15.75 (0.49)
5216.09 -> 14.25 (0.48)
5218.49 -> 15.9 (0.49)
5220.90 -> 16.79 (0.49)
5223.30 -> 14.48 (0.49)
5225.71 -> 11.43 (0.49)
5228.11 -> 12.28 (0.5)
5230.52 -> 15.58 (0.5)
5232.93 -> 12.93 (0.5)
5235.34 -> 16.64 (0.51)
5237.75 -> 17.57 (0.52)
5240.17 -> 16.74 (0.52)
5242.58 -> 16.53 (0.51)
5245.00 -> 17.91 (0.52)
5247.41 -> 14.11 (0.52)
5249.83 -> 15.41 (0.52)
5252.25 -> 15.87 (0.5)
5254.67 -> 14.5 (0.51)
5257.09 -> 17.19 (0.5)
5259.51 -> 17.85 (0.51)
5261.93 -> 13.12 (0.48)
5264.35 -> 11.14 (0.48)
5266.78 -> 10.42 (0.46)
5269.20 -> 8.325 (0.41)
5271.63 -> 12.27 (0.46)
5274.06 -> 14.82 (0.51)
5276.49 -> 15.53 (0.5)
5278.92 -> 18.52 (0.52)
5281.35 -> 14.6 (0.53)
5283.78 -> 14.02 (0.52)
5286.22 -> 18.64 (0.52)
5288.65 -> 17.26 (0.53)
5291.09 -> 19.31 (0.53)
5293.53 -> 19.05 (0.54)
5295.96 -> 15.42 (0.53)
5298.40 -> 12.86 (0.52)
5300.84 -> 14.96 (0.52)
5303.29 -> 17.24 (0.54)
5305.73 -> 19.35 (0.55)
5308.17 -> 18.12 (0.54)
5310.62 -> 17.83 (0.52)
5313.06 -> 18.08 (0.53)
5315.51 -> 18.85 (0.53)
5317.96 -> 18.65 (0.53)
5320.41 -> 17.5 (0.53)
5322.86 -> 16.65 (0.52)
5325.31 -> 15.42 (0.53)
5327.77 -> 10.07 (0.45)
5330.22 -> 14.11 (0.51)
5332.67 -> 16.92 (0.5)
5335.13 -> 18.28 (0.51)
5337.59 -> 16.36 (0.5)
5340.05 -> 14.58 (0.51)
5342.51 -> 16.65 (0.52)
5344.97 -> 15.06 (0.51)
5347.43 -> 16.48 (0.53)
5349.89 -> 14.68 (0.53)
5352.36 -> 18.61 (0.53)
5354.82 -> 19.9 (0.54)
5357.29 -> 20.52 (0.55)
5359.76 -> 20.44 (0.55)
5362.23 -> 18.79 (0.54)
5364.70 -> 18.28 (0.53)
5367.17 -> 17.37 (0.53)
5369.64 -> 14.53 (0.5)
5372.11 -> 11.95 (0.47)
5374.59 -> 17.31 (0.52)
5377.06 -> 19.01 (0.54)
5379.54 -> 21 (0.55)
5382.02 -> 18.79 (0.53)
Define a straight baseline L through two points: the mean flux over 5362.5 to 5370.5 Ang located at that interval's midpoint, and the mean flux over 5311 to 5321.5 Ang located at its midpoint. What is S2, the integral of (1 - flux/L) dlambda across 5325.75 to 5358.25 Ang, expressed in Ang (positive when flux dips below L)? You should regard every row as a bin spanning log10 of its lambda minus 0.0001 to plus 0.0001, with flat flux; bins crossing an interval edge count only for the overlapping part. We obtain 2.5 Ang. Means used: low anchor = 18.2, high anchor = 17.1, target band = 16.3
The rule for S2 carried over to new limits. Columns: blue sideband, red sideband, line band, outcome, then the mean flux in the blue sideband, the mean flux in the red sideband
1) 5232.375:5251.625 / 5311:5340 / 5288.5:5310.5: -1.1 Ang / 16.1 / 16.4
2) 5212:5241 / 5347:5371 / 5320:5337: 1.8 Ang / 14.9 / 18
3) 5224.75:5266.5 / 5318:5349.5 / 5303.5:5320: -2.9 Ang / 15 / 15.8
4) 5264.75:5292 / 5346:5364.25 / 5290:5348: 0.2 Ang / 14.7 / 18.4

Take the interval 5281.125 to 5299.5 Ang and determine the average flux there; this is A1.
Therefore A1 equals 16.5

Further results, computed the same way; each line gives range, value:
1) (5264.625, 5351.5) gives 15.9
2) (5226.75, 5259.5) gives 15.7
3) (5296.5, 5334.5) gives 16.4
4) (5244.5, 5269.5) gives 14.3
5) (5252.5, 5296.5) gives 15.1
